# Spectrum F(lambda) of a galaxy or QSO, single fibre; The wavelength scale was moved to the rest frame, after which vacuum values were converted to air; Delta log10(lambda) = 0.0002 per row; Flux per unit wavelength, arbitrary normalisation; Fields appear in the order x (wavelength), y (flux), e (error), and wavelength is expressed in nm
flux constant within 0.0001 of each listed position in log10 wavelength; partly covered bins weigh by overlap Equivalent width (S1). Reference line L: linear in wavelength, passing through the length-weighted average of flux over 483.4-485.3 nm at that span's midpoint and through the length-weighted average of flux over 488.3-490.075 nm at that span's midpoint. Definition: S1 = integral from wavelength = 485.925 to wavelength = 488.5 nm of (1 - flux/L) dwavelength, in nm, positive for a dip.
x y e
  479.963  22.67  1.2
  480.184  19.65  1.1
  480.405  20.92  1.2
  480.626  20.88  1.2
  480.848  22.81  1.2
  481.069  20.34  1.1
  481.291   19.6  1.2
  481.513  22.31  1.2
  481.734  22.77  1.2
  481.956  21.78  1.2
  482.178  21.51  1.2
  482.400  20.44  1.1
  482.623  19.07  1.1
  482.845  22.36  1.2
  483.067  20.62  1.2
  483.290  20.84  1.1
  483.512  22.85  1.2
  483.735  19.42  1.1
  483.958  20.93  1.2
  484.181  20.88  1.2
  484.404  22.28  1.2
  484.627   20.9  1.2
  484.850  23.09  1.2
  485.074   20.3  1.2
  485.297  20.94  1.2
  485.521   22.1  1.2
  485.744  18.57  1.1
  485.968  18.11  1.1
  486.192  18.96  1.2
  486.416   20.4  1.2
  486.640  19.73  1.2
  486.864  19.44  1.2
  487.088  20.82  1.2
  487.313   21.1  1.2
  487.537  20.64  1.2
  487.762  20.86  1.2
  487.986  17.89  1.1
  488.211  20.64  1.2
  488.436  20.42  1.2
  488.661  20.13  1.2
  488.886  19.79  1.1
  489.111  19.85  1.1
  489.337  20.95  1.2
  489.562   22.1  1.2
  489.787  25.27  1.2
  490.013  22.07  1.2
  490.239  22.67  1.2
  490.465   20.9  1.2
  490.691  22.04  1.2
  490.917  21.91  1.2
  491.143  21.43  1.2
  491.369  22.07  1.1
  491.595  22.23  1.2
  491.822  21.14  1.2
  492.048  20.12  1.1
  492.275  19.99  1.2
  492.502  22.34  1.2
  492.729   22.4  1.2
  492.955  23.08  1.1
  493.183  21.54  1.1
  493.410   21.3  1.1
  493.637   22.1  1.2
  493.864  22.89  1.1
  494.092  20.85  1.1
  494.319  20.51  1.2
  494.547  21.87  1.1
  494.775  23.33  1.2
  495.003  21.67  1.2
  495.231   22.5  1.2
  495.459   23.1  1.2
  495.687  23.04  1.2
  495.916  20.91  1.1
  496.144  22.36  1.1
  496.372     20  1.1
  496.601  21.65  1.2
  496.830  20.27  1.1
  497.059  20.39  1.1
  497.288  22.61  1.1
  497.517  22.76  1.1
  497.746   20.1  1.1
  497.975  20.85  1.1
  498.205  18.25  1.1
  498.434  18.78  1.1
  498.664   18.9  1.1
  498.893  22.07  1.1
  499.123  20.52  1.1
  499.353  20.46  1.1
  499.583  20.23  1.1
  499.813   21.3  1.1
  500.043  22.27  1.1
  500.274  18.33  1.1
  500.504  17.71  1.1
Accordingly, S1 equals 0.16 nm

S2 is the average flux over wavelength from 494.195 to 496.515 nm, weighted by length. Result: 21.9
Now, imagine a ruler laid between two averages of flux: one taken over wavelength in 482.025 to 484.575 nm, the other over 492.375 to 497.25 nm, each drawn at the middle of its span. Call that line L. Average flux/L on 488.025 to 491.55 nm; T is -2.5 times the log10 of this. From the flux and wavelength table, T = 0.003 mag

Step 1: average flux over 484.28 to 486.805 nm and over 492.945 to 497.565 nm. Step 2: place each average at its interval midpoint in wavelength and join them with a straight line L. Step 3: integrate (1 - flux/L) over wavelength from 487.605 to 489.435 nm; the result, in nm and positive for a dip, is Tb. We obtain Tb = 0.07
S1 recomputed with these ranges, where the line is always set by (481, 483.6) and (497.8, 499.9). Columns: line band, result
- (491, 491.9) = -0.049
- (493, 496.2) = -0.251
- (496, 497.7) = -0.093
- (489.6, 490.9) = -0.114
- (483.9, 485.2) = -0.021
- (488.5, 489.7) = 0.006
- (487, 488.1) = 0.033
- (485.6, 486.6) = 0.086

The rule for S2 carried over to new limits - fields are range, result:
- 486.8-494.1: 21.3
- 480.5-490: 20.8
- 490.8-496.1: 21.8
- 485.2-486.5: 19.8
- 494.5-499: 21.3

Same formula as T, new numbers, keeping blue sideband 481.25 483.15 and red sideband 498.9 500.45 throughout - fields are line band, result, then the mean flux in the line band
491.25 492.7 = -0.03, 21.4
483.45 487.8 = 0.03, 20.6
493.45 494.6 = -0.04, 21.6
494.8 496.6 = -0.07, 22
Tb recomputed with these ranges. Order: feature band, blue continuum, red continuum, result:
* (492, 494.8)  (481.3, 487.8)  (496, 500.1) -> -0.13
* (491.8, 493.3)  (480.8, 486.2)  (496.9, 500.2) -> -0.06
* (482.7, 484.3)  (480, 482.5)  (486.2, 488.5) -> -0.02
